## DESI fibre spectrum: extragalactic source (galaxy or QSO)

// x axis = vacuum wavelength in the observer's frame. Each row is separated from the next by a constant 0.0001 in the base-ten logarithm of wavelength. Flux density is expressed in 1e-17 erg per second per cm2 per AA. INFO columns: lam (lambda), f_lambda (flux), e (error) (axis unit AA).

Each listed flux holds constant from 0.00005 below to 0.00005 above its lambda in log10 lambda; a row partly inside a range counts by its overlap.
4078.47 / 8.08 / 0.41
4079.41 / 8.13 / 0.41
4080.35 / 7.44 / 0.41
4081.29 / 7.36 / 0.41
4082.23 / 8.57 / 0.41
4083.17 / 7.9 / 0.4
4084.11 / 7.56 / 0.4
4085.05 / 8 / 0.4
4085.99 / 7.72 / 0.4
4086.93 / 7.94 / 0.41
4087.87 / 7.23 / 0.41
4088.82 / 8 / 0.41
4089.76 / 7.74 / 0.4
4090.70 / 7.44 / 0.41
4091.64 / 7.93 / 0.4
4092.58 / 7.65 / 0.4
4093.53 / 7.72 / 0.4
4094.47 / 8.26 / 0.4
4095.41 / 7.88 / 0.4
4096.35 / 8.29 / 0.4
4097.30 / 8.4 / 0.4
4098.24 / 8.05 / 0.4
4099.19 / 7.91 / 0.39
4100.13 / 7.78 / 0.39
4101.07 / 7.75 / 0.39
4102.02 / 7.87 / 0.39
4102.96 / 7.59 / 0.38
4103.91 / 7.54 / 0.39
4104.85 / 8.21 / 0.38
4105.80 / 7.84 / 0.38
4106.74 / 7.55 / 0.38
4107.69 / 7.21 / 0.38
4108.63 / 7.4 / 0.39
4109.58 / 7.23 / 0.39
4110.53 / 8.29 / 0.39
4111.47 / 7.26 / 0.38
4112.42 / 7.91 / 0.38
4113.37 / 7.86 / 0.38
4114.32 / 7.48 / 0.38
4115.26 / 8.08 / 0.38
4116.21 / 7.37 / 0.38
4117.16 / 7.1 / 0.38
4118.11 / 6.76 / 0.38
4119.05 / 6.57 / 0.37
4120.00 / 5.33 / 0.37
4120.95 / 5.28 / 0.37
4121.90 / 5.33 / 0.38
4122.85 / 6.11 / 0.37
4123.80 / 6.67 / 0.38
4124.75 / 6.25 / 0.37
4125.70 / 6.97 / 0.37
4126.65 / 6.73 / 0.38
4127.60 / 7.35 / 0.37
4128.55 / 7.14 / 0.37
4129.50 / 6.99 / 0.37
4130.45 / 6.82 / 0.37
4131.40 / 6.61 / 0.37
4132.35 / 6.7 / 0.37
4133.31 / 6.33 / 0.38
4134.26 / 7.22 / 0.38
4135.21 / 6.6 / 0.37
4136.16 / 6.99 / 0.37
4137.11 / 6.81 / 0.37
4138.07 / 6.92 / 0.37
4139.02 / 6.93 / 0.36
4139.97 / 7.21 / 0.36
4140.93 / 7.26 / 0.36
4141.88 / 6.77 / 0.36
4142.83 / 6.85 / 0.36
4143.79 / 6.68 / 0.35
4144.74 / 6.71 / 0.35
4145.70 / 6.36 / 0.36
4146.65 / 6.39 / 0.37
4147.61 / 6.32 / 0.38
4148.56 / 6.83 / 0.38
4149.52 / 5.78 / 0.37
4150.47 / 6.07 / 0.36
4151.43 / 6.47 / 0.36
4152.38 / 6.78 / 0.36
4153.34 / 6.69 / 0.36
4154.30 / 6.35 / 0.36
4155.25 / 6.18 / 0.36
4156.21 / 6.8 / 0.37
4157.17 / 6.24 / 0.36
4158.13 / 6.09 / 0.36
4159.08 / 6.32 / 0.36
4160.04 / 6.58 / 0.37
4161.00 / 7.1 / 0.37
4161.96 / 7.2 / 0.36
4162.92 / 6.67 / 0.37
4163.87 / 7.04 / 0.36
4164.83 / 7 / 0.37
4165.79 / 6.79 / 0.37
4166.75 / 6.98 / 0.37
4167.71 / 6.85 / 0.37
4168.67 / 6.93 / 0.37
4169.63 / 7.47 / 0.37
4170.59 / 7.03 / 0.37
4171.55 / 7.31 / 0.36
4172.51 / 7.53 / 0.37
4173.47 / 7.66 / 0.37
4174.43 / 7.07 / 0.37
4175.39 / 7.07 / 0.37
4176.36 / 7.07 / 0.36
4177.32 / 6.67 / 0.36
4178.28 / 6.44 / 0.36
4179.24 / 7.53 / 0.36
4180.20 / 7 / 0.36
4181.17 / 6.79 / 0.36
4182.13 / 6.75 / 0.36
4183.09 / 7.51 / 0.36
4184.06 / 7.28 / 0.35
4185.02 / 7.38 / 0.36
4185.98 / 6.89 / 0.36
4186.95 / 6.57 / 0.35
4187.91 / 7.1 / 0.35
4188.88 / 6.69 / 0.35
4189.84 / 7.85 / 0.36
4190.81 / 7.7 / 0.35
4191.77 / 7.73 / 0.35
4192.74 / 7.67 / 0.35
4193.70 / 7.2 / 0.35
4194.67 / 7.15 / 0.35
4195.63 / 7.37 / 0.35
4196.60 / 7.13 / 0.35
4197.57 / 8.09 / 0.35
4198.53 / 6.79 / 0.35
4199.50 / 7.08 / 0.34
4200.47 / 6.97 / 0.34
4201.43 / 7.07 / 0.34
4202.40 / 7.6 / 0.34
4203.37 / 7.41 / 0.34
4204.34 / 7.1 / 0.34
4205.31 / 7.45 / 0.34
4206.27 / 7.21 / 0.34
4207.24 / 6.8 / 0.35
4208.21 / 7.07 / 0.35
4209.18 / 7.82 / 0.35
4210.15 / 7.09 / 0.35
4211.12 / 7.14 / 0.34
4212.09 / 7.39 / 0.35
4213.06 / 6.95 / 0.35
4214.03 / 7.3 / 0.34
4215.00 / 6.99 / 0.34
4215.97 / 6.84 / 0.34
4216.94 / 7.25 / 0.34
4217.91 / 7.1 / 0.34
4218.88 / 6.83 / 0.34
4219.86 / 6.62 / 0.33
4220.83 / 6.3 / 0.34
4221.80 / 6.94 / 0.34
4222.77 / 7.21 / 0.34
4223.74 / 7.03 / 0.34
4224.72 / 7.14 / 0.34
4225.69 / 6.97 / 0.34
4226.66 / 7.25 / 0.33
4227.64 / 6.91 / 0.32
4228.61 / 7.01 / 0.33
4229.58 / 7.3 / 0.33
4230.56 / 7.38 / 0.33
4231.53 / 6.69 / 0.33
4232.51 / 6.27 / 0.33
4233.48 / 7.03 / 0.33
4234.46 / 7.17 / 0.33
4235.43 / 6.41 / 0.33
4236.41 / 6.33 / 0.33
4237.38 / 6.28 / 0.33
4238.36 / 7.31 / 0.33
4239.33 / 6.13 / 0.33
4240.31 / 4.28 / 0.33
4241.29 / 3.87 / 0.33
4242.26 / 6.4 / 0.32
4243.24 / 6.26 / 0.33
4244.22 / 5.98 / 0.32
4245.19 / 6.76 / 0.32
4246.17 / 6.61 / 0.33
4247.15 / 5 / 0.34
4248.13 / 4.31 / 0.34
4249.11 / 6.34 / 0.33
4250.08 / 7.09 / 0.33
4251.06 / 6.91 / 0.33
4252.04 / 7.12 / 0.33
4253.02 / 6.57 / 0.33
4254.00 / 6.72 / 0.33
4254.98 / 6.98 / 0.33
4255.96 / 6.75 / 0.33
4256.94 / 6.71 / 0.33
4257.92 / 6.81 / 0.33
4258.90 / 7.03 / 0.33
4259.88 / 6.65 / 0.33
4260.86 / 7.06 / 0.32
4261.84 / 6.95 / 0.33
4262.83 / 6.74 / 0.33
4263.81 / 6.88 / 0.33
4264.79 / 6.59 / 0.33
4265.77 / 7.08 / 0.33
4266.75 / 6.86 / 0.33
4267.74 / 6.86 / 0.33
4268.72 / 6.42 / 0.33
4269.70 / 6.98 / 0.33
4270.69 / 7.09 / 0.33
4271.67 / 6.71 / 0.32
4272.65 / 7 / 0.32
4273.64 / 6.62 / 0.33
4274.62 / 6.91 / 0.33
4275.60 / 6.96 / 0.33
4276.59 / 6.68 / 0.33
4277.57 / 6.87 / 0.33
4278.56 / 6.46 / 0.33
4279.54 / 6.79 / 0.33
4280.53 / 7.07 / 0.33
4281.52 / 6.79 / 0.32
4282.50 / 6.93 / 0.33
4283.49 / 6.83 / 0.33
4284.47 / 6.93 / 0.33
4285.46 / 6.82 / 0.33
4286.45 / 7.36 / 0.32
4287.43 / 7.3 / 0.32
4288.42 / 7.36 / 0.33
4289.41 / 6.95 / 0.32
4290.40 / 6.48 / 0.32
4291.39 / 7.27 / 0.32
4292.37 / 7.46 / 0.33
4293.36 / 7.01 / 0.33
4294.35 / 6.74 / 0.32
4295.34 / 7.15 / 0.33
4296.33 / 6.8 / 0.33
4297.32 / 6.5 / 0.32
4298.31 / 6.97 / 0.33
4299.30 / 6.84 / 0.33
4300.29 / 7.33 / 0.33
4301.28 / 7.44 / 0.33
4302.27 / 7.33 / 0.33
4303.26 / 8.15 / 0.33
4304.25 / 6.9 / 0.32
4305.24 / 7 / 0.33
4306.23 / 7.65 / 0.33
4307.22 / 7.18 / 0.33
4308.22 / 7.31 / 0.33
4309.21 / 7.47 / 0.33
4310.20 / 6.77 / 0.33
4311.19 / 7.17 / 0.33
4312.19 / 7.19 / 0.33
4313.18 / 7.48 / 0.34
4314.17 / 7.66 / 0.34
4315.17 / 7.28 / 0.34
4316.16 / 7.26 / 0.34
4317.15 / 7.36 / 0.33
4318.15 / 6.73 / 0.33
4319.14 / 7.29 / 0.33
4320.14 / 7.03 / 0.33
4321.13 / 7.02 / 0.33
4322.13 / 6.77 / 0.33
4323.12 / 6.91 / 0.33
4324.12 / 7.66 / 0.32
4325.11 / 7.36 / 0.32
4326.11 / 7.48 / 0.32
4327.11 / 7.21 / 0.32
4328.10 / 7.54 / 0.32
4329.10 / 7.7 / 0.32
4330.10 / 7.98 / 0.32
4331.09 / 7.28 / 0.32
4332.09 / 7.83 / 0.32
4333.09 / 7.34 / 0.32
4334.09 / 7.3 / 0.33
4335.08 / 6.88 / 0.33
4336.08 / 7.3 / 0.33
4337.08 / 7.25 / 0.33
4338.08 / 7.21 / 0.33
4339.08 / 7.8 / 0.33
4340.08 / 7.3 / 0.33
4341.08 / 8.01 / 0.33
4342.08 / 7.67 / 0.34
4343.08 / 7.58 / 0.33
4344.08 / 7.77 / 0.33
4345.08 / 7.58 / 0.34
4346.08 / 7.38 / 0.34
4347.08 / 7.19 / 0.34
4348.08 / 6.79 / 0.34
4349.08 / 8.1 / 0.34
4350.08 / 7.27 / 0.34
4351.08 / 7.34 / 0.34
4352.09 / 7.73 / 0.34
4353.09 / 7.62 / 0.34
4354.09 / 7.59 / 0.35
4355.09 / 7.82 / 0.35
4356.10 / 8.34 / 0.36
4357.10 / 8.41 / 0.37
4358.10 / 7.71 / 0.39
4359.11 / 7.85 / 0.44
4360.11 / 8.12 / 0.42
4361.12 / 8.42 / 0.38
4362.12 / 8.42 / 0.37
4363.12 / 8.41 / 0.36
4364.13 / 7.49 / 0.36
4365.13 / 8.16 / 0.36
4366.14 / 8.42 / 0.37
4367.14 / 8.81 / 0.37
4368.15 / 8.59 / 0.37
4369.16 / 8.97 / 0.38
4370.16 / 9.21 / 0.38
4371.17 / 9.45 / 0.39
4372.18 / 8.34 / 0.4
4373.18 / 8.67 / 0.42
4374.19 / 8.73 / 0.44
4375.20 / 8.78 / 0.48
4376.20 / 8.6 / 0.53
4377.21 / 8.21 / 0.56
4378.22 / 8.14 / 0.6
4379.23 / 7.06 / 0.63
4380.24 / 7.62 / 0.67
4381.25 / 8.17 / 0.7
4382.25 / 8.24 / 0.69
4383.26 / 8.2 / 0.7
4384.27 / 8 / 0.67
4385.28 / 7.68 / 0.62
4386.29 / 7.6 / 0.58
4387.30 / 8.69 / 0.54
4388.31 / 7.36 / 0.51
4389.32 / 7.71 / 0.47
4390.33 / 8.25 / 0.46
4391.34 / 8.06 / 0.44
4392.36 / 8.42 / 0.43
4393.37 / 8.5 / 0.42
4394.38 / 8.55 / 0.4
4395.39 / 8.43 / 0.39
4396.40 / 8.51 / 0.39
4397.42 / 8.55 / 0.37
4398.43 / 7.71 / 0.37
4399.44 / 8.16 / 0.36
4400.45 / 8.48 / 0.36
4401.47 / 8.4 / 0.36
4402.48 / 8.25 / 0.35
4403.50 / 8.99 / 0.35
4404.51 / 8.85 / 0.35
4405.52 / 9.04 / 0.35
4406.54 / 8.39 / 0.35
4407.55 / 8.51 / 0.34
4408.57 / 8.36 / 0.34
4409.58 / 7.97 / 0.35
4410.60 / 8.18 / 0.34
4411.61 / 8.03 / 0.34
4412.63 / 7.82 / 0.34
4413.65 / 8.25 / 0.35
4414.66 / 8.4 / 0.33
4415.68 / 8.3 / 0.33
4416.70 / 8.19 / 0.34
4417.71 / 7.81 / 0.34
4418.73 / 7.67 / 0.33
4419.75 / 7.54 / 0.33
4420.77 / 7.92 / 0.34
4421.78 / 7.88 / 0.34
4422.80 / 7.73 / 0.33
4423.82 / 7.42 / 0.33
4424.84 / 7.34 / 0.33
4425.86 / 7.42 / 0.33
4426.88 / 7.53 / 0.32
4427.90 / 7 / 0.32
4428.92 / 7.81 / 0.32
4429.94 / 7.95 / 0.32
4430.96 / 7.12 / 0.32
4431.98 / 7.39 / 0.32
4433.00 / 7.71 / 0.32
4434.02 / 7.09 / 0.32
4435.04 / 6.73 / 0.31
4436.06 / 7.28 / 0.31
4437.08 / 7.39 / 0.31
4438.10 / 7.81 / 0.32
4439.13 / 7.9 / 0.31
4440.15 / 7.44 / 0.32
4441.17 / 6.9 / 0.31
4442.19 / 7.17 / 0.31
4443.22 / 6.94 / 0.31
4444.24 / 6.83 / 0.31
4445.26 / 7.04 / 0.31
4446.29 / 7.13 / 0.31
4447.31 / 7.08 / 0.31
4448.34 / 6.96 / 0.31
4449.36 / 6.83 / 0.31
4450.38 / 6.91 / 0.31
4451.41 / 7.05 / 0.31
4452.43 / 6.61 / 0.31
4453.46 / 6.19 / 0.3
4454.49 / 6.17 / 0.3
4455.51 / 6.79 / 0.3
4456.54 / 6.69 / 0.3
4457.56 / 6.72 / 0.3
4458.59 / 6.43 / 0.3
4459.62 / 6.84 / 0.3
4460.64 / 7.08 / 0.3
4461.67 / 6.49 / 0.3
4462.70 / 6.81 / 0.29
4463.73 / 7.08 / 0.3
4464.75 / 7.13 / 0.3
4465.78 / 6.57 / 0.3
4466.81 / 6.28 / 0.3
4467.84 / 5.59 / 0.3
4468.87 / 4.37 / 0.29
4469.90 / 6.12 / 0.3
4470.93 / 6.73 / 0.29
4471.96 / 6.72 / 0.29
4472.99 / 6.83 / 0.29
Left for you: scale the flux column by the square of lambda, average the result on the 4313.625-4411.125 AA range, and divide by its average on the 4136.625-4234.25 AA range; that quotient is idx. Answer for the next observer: 1.2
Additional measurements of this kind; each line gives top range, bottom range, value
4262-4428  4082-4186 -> 1.19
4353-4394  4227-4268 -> 1.33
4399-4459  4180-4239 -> 1.18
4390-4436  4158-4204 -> 1.25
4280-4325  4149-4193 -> 1.10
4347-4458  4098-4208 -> 1.25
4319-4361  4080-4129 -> 1.13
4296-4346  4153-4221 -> 1.10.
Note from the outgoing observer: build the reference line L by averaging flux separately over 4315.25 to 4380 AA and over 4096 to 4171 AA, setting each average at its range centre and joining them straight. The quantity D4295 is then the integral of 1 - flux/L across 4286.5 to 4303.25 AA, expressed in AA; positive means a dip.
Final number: 1.0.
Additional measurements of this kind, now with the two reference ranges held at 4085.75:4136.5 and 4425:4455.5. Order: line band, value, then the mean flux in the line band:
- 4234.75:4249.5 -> 2.73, 5.9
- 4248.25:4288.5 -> 2.15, 6.84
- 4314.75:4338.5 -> -0.30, 7.29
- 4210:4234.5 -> 0.84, 7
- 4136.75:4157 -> 1.84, 6.62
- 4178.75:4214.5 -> 0.13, 7.23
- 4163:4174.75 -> 0.24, 7.13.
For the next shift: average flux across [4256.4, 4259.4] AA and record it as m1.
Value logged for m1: 6.85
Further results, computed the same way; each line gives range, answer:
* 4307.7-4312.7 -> 7.18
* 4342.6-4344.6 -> 7.68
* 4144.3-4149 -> 6.52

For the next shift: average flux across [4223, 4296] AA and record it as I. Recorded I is 6.71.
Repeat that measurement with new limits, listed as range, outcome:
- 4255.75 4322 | 7.02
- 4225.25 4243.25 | 6.49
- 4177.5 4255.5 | 6.87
